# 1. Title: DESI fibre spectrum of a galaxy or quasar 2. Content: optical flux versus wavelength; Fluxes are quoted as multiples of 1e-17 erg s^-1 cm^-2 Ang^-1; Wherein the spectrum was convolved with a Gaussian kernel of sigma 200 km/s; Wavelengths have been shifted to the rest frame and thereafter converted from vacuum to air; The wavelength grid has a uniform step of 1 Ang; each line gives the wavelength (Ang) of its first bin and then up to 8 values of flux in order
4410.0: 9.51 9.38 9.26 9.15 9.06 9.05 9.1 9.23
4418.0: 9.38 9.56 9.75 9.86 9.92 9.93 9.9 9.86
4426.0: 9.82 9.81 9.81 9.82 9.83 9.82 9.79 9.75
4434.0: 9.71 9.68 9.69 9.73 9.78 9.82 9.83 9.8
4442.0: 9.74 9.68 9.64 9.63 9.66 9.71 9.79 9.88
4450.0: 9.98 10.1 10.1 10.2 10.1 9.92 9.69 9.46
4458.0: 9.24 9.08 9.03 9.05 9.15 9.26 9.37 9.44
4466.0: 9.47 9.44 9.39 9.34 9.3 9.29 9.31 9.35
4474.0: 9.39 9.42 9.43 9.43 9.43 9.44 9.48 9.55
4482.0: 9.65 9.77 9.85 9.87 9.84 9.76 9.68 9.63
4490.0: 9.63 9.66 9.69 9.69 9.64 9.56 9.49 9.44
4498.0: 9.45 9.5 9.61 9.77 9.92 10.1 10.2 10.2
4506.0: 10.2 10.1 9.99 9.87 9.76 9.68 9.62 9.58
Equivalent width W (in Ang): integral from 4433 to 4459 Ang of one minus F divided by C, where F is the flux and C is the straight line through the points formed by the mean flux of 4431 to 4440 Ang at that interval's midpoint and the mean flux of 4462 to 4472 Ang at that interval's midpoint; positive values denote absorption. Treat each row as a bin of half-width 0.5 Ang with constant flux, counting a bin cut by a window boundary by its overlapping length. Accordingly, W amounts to -0.4 Ang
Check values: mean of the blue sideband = 9.75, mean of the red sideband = 9.35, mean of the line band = 9.77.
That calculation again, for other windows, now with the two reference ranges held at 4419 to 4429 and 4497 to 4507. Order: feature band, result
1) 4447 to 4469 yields 0.6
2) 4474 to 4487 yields 0.4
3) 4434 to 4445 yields 0.1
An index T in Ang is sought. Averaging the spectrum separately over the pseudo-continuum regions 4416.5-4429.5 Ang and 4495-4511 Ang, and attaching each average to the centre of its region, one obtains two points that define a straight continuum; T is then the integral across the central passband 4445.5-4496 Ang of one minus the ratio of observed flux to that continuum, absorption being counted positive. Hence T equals 1.1 Ang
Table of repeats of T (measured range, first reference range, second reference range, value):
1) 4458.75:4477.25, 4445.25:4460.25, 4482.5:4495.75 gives 0.78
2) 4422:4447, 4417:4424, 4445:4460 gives -0.12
